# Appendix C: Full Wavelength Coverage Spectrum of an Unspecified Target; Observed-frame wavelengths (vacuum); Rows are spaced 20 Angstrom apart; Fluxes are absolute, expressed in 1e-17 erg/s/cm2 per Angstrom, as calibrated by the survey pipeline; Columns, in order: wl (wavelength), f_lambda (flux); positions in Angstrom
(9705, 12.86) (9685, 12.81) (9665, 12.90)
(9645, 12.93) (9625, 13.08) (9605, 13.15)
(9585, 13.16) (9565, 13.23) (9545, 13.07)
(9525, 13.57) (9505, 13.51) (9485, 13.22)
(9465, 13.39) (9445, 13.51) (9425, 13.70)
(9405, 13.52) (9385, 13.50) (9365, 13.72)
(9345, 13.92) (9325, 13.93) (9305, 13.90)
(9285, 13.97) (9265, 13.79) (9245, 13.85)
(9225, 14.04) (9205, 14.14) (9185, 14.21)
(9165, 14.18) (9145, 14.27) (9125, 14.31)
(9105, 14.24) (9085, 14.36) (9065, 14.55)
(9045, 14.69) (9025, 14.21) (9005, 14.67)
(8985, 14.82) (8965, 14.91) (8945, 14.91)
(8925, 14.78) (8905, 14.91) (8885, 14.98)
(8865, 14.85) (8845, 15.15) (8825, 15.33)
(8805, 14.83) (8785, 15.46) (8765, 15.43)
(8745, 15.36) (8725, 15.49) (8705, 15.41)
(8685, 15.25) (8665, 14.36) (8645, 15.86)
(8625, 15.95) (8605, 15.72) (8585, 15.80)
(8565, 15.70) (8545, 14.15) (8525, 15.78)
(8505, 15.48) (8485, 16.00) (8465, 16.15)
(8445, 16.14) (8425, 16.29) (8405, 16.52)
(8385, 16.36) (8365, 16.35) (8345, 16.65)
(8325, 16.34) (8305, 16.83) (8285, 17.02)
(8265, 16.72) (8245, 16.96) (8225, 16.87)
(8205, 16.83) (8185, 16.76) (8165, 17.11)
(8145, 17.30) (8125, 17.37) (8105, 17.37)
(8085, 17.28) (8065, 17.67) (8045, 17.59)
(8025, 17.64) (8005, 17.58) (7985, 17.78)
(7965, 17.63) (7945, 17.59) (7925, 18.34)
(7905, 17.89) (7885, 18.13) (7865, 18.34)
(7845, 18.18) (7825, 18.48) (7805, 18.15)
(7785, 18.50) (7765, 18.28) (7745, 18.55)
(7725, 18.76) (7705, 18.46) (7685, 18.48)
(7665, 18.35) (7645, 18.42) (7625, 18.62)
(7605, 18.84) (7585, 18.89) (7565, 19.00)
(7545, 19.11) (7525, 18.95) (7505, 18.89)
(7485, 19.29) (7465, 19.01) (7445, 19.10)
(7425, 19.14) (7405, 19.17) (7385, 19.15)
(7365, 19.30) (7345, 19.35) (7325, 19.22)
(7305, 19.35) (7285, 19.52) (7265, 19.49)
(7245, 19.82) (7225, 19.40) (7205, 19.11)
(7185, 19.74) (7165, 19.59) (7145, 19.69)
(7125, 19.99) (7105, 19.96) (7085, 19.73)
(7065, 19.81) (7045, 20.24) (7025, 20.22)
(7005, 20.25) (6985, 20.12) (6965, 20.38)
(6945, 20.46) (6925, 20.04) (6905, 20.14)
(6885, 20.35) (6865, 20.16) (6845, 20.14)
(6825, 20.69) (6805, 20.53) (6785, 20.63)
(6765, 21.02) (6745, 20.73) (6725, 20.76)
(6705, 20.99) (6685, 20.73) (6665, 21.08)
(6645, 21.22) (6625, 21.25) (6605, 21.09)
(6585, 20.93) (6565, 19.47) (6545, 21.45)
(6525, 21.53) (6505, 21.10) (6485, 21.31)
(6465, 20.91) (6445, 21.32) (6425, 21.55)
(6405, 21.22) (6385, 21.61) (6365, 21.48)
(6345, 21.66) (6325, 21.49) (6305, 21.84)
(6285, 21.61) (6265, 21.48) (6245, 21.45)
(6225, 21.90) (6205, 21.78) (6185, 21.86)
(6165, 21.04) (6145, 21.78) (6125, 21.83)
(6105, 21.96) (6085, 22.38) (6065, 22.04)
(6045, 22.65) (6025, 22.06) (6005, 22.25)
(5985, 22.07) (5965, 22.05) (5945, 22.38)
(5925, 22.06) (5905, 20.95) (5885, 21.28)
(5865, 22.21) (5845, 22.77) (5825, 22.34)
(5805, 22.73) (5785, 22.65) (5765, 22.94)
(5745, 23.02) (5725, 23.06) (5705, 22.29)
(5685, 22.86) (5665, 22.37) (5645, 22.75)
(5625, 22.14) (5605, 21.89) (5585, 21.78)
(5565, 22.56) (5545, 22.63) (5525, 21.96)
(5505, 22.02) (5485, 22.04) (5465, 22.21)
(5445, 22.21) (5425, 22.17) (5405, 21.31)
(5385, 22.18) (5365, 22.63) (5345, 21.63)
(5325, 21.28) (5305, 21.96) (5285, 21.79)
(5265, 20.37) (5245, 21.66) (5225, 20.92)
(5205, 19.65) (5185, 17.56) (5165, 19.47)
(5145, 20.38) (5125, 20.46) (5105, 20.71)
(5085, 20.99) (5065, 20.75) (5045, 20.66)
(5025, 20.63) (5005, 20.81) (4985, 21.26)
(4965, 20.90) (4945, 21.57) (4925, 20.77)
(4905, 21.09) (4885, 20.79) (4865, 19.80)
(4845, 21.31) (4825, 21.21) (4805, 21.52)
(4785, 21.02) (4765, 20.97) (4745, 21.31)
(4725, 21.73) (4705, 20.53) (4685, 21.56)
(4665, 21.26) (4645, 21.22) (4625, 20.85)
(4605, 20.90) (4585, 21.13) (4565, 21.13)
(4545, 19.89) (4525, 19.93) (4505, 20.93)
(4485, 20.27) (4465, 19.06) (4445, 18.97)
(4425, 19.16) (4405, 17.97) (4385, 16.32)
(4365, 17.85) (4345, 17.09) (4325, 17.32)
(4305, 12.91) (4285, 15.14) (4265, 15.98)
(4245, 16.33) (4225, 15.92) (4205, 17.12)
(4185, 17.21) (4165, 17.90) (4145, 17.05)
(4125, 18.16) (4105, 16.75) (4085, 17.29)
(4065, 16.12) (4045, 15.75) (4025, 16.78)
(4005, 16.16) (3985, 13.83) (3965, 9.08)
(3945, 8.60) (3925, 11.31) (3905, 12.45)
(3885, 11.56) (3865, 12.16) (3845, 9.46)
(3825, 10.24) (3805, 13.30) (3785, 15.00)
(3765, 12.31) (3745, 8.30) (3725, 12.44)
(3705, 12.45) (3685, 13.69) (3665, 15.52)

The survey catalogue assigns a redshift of 0.000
